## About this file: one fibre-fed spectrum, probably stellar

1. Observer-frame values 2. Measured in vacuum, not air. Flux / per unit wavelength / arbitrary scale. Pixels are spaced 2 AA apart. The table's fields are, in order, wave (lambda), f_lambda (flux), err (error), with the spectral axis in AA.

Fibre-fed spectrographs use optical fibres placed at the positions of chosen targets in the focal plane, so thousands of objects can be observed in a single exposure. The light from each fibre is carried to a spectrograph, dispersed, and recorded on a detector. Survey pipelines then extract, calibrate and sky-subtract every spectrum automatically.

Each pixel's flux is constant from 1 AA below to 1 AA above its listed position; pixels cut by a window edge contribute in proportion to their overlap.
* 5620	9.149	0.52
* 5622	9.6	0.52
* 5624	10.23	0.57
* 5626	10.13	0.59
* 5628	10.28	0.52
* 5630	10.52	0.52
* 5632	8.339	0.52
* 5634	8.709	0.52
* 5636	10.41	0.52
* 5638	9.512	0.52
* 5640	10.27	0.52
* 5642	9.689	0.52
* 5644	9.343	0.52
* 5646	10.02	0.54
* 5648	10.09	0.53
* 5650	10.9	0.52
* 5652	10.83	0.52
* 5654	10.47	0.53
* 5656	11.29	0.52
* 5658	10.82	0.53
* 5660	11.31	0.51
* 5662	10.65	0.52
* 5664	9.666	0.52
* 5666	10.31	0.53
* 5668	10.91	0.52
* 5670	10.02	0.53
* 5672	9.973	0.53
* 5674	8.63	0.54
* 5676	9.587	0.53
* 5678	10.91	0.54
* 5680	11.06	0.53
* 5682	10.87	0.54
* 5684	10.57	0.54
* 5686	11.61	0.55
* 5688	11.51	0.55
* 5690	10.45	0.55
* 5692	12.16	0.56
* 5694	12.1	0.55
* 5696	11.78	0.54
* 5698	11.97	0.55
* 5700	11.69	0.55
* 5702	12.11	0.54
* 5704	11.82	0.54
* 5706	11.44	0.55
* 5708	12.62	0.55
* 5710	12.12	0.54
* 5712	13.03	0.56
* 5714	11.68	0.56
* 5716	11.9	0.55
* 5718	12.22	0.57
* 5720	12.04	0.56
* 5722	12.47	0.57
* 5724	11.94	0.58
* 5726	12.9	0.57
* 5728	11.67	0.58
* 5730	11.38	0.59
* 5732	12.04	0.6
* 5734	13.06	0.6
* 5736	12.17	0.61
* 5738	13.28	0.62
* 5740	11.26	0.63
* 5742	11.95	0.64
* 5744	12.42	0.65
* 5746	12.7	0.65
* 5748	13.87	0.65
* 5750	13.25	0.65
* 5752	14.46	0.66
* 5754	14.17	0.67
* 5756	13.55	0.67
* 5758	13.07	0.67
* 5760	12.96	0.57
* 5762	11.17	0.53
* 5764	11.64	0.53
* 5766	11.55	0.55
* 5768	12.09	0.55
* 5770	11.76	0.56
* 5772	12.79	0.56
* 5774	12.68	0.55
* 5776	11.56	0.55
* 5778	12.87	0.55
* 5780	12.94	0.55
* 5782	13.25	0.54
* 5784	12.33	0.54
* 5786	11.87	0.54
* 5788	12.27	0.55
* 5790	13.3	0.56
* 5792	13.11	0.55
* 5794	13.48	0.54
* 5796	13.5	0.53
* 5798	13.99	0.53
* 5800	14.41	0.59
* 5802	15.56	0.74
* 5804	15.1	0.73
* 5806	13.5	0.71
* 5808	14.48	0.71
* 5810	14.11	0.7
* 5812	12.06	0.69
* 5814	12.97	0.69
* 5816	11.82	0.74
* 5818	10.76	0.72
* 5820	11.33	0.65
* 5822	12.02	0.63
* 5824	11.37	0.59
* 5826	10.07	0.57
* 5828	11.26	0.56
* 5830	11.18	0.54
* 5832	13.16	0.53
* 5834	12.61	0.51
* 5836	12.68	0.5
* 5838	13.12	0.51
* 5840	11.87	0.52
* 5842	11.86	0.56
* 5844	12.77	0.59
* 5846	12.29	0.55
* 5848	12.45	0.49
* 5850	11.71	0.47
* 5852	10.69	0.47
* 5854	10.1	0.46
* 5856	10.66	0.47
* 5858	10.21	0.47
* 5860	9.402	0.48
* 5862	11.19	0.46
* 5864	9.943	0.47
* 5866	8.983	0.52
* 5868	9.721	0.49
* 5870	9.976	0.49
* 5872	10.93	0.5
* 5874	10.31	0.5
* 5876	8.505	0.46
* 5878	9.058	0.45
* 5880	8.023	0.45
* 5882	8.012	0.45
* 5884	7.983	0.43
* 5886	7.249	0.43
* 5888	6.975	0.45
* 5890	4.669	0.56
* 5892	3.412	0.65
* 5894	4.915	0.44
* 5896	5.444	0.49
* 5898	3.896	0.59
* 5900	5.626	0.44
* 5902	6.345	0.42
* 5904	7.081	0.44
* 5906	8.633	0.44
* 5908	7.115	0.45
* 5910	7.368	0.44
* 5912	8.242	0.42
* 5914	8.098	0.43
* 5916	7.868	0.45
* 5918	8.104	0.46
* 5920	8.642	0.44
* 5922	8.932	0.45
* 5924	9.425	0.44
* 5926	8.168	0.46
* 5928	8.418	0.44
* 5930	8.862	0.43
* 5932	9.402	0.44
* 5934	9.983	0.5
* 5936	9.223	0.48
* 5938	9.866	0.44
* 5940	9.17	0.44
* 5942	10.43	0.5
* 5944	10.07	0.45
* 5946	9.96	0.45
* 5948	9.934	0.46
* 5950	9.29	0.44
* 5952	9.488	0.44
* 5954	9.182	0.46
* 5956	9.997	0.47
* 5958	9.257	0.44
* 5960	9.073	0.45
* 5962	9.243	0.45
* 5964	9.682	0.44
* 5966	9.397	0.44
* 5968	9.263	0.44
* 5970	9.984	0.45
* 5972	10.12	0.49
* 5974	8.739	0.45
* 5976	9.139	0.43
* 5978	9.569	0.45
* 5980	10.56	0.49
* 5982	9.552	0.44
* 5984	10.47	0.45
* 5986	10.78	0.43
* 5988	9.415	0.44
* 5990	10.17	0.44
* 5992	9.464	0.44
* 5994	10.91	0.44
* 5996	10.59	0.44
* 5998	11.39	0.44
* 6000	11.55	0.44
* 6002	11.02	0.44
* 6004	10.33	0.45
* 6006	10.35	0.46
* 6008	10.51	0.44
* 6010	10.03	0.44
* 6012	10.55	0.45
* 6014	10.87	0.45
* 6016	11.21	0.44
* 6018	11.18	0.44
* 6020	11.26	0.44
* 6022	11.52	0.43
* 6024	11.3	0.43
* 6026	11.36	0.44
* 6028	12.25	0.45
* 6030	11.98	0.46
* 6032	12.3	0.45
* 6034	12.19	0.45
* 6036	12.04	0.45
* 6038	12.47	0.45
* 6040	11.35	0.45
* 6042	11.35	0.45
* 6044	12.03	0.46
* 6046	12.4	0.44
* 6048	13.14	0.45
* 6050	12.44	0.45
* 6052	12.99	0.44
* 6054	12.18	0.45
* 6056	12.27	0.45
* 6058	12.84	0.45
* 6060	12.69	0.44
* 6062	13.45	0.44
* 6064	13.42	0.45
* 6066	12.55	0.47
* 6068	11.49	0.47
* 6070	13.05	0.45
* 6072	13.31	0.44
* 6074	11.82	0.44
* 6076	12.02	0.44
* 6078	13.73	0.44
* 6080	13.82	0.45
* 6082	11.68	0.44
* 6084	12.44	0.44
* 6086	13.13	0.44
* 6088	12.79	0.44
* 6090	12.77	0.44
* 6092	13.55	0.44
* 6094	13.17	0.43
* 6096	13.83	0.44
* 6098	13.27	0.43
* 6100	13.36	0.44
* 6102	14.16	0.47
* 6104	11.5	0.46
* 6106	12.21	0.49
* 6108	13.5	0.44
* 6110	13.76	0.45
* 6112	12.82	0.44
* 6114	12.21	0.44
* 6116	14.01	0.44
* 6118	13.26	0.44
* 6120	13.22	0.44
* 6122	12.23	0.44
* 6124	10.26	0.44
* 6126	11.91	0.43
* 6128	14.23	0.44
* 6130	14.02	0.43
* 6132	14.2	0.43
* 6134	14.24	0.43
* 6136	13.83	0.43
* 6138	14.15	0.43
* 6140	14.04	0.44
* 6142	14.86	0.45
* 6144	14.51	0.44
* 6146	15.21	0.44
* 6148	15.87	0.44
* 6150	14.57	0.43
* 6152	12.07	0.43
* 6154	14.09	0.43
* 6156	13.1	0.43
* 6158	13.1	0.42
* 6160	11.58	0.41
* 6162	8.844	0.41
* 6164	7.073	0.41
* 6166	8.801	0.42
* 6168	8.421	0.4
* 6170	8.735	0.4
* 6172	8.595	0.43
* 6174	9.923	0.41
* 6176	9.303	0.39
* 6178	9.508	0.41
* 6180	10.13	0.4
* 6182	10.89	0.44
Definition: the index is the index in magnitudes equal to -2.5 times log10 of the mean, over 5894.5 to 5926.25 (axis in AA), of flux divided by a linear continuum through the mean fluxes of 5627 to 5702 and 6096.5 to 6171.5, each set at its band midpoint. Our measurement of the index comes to 0.499 mag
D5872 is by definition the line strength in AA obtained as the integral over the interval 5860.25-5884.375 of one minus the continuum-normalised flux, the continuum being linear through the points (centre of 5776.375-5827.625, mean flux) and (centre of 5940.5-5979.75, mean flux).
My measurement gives 4.21 AA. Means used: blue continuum 12.9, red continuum 9.58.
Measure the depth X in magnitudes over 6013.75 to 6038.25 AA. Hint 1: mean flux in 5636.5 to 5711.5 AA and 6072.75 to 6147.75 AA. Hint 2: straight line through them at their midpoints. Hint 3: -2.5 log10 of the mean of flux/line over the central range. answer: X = 0.099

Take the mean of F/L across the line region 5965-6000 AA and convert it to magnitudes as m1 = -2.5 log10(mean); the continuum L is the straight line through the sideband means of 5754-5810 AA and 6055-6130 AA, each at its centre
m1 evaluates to 0.28 mag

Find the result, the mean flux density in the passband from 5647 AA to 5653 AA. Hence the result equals 10.6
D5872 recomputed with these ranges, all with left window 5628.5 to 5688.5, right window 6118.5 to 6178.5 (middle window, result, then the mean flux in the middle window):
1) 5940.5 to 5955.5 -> 2.2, 9.75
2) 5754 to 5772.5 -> -2.9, 12.4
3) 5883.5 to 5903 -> 9.8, 5.59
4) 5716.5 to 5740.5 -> -3.8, 12.2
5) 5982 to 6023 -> 3.4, 10.7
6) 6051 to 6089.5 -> -2.7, 12.7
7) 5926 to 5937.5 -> 2.3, 9.12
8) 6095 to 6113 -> -1.7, 13.2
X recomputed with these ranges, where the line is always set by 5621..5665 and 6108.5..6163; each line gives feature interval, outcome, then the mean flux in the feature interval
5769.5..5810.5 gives -0.20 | 13.3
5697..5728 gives -0.15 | 12.1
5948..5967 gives 0.28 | 9.43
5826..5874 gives 0.03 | 11.2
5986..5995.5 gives 0.22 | 10.1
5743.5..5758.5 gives -0.24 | 13.5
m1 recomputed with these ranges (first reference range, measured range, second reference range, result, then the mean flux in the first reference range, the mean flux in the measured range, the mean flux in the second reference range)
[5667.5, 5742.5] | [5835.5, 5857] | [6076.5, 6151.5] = 0.04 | 11.6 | 11.8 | 13.4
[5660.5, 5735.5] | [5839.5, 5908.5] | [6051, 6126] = 0.34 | 11.4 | 8.79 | 12.8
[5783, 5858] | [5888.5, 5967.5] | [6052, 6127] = 0.46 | 12.5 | 8.25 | 12.8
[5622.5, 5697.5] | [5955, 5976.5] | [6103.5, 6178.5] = 0.23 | 10.4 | 9.45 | 12.3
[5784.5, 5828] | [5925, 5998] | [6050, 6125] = 0.31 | 12.9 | 9.66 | 12.8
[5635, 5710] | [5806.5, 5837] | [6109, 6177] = -0.08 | 10.8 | 12.1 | 12.4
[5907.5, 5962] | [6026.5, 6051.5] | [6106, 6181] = -0.14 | 9.04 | 12.2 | 12.3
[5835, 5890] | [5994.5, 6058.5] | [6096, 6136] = 0.04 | 10.1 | 11.6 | 13.1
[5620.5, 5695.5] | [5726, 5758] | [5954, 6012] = -0.23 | 10.4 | 12.8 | 10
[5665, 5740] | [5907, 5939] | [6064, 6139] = 0.39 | 11.6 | 8.61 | 13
